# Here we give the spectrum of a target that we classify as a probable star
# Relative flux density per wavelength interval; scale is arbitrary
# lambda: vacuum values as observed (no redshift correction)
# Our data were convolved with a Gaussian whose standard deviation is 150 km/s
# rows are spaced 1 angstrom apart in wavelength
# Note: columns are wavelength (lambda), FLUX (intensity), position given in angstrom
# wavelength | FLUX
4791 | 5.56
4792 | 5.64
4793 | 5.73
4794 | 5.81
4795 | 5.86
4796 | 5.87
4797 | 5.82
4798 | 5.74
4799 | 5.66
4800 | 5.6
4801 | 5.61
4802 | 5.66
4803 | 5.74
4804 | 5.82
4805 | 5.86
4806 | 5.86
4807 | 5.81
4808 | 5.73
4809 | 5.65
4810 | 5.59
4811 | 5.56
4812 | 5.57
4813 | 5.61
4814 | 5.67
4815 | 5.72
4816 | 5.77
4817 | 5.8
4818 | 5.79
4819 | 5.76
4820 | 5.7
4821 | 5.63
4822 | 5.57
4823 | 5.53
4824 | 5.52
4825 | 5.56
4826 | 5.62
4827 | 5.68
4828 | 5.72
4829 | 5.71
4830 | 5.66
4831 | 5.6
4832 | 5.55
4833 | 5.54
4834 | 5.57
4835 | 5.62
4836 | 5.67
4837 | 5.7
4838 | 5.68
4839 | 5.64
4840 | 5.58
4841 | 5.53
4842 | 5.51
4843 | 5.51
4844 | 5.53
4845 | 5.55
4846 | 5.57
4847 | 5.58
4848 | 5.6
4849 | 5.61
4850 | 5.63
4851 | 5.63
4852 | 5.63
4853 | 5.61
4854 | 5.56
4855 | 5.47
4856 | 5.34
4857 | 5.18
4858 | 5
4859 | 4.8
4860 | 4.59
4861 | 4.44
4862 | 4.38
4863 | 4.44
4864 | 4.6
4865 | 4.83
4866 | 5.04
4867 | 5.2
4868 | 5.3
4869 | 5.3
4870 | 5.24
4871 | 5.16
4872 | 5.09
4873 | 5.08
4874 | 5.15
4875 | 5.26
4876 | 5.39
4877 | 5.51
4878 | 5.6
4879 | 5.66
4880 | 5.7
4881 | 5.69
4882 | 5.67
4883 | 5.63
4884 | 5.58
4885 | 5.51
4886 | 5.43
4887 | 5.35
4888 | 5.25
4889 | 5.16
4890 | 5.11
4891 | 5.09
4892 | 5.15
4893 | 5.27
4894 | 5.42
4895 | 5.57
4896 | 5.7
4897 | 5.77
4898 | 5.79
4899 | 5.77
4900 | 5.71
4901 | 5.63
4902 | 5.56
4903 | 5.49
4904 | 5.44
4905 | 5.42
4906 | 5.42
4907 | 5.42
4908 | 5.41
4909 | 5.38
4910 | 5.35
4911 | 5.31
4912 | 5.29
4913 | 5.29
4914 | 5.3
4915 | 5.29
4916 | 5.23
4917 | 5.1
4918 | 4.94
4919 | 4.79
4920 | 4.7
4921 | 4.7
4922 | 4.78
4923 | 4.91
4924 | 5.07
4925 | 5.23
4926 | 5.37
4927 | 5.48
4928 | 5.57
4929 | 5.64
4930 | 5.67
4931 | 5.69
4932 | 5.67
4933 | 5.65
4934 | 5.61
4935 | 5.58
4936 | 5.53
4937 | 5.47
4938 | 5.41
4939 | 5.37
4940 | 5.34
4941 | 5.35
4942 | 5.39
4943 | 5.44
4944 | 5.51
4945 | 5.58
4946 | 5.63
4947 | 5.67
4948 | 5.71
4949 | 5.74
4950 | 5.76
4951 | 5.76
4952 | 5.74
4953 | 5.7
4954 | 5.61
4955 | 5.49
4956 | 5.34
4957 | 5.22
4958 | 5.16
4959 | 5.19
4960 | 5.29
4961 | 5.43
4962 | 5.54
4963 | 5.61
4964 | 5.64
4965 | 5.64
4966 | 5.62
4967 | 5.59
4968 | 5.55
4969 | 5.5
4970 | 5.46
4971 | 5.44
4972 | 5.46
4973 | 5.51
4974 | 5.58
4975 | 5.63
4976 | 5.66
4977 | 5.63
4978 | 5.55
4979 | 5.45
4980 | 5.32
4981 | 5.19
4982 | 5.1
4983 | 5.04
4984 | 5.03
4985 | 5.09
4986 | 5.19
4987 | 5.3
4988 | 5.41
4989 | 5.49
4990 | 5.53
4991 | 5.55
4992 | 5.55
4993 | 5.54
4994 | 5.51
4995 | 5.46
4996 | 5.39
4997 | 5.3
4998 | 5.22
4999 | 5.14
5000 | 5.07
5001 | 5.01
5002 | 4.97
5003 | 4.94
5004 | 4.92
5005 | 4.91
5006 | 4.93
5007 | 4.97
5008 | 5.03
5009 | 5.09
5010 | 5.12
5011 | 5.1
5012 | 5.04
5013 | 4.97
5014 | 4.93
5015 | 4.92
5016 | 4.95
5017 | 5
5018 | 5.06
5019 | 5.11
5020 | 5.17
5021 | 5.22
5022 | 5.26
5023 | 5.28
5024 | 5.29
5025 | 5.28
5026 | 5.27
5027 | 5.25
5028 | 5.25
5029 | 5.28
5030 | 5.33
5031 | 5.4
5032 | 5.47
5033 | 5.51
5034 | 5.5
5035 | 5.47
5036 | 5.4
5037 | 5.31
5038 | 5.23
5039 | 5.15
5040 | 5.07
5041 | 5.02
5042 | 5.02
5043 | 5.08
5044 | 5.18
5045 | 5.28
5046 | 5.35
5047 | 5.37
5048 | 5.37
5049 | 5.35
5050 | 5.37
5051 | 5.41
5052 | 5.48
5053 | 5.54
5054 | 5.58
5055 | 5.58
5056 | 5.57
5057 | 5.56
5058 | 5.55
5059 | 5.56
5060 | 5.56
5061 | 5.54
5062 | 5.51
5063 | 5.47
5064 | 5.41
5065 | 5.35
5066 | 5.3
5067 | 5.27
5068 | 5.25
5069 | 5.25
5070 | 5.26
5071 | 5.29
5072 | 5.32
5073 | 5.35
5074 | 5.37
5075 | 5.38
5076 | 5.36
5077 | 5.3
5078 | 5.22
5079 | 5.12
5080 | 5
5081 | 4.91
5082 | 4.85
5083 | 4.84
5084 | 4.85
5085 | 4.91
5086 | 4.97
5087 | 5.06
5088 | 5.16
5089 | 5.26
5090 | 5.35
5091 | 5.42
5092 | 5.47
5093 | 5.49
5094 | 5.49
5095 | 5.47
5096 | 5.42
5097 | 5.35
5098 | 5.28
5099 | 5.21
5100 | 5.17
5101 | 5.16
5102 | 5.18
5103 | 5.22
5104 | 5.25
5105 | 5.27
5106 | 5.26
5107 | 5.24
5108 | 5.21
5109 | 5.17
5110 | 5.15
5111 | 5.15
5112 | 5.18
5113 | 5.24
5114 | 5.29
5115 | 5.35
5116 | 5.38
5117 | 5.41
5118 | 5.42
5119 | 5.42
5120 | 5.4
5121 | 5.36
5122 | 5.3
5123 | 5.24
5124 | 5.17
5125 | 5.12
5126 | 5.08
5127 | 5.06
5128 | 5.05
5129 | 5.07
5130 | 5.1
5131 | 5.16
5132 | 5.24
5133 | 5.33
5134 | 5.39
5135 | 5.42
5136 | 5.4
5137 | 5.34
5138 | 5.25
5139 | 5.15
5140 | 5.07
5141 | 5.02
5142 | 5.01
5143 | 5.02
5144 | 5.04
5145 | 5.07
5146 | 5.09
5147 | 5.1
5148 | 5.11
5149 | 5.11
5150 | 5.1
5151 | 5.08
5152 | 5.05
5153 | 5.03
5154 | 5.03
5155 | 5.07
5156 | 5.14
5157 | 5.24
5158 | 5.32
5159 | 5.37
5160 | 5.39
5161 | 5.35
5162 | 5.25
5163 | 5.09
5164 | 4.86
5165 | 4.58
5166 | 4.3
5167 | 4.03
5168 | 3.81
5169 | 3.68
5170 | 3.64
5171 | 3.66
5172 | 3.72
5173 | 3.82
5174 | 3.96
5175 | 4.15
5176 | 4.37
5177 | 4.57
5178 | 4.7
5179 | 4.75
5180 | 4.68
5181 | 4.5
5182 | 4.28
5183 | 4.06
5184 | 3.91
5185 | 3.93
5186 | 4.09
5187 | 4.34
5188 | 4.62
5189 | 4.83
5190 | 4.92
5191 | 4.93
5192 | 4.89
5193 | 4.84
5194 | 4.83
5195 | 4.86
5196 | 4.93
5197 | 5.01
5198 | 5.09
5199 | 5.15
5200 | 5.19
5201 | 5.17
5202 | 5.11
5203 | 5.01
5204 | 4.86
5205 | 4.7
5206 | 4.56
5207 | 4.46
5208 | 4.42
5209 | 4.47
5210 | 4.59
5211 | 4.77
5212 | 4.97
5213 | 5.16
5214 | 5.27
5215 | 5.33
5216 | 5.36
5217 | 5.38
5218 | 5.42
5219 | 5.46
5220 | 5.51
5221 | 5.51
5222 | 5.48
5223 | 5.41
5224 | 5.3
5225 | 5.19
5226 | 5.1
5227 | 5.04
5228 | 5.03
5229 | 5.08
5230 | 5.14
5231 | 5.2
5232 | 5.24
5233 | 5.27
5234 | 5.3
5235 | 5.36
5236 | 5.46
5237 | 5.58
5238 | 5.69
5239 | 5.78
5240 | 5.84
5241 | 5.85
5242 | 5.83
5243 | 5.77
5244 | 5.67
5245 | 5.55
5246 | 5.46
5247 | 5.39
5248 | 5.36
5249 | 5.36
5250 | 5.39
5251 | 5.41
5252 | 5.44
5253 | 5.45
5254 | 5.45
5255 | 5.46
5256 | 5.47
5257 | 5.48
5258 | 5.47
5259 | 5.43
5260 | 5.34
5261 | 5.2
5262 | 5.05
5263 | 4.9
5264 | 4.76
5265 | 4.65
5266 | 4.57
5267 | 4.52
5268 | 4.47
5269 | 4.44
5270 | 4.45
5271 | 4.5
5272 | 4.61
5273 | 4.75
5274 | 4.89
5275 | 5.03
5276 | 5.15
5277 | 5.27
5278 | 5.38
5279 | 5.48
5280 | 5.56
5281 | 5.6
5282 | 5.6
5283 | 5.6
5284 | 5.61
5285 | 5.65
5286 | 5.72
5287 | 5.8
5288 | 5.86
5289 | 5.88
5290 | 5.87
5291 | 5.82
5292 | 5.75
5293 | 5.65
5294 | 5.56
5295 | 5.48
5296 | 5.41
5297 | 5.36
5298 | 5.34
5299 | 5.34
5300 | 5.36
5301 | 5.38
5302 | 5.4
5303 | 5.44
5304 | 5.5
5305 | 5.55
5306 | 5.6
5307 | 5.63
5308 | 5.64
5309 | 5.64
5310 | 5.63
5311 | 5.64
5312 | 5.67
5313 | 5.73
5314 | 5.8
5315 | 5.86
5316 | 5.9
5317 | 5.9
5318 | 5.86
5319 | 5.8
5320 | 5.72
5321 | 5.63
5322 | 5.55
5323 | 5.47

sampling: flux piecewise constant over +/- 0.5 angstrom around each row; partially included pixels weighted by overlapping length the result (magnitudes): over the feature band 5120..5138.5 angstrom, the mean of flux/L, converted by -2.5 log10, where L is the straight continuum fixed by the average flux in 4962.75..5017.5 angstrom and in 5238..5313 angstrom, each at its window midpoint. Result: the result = 0.02 mag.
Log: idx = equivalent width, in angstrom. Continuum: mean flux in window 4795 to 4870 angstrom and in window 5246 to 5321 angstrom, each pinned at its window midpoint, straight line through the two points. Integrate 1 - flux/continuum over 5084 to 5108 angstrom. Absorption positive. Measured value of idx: 0.8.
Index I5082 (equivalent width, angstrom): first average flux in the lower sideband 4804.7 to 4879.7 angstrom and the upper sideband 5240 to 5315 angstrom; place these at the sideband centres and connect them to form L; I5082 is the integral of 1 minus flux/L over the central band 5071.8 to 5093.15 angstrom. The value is 0.96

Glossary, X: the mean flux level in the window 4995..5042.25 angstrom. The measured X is 5.16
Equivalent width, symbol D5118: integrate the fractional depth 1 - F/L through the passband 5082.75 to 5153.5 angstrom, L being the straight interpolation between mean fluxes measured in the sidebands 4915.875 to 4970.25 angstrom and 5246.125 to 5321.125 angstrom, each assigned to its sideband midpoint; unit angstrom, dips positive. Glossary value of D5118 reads 2.6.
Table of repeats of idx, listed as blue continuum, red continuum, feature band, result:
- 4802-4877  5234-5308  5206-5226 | 1.00 angstrom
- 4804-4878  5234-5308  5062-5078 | 0.23 angstrom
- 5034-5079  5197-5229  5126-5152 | 0.30 angstrom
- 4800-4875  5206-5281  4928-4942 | -0.34 angstrom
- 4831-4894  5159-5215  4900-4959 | -2.37 angstrom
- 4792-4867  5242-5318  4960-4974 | -0.12 angstrom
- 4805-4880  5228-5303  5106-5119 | 0.27 angstrom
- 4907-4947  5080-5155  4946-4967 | -0.91 angstrom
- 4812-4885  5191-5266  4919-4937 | 0.20 angstrom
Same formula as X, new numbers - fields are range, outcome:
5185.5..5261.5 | 5.19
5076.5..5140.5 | 5.22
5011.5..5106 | 5.27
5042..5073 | 5.39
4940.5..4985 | 5.48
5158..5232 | 4.78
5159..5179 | 4.4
